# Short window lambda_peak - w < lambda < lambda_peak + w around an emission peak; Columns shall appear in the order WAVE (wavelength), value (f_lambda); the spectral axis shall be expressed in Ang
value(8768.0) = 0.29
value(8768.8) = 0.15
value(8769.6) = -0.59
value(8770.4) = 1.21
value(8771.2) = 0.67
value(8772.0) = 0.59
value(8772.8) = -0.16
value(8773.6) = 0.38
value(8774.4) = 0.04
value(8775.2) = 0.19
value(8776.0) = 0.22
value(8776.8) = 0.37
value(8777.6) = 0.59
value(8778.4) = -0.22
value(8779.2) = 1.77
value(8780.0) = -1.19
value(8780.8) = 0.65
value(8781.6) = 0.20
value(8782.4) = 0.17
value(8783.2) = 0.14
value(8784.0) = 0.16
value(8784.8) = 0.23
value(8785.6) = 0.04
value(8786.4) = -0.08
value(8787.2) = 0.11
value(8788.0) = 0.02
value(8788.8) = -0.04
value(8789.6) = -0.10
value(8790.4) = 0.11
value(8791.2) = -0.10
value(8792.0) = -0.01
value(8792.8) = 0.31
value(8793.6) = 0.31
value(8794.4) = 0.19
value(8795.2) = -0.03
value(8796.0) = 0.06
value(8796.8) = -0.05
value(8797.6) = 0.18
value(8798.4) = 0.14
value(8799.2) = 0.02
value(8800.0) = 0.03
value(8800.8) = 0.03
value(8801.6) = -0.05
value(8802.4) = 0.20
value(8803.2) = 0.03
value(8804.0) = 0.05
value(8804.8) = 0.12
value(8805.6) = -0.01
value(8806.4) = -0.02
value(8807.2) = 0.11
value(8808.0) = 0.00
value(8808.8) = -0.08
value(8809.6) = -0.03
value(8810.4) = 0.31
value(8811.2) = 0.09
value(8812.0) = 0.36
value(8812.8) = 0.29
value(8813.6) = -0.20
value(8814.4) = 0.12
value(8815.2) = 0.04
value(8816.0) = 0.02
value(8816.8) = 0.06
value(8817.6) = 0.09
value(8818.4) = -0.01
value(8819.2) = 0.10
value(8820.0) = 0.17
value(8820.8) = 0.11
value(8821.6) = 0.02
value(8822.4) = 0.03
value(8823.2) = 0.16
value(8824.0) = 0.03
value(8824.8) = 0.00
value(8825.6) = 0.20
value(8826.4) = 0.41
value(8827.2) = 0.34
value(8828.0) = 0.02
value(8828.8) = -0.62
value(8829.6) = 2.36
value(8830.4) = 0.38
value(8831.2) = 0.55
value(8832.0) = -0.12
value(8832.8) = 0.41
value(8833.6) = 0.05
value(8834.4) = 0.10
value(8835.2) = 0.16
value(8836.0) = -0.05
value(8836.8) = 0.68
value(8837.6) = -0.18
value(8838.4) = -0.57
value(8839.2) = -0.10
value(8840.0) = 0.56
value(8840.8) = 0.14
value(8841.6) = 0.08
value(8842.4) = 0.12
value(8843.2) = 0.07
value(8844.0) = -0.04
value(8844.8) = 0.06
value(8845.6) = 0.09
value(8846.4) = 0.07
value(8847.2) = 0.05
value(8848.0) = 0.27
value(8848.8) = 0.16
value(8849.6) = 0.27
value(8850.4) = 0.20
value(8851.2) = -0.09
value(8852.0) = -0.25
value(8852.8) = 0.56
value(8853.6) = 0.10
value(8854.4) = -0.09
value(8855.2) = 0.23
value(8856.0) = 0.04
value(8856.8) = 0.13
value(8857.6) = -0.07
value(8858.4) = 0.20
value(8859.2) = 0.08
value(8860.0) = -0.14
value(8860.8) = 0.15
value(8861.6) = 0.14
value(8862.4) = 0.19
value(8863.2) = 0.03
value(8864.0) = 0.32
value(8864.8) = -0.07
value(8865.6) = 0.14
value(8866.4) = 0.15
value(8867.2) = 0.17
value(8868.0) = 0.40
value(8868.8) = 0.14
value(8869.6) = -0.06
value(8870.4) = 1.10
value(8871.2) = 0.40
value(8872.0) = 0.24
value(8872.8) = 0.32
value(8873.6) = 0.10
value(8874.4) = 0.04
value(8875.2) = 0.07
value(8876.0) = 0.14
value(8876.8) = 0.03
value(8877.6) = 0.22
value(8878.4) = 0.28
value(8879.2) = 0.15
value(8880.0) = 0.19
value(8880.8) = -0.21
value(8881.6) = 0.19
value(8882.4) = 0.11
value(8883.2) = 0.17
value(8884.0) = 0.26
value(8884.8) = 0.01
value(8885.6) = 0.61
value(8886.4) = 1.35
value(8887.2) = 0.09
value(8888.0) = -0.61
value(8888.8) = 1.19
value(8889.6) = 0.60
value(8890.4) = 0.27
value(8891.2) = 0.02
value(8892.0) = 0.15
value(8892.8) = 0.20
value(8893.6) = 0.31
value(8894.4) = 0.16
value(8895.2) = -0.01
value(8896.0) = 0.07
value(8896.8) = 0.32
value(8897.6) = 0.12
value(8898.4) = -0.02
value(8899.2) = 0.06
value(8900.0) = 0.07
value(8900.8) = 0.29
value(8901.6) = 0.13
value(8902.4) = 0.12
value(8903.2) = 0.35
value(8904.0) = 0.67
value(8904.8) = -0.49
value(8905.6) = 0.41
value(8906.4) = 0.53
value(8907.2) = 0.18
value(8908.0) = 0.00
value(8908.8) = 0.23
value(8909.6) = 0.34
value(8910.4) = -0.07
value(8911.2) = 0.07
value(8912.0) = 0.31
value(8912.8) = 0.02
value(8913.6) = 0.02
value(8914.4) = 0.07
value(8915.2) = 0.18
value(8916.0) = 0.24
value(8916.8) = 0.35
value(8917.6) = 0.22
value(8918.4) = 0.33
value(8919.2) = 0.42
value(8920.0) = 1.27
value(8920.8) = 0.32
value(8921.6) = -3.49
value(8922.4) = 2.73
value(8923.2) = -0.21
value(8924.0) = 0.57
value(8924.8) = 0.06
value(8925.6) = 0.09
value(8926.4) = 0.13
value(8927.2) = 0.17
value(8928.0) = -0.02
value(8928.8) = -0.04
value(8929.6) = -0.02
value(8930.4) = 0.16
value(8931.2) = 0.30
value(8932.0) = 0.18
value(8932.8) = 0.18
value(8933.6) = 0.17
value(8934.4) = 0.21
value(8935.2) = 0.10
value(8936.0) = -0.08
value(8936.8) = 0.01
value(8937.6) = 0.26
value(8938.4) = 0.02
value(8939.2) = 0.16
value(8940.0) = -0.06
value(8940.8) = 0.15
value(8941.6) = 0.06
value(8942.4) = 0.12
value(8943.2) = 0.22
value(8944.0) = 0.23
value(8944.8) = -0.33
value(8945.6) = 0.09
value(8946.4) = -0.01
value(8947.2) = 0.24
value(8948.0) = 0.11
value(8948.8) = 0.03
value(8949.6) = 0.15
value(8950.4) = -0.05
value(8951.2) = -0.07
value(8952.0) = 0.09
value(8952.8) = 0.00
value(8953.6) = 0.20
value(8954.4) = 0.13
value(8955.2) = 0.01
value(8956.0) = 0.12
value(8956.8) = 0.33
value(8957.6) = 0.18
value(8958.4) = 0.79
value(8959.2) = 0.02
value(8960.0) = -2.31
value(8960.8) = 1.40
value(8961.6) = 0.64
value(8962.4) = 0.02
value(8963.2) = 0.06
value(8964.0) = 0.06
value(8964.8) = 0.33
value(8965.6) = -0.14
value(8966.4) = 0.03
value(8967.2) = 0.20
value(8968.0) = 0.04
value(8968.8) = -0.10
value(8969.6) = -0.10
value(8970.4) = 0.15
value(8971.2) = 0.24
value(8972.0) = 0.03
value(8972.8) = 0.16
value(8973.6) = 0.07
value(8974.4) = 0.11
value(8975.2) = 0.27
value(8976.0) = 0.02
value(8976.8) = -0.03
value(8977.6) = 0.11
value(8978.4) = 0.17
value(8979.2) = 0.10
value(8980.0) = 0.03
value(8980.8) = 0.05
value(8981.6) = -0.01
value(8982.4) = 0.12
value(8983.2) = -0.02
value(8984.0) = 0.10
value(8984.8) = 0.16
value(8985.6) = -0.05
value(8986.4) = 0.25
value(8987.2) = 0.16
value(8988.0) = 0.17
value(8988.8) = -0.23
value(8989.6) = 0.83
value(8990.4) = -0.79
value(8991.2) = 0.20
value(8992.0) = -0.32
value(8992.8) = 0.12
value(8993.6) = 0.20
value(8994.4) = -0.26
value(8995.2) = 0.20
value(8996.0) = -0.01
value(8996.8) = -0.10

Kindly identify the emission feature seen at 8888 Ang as Mg II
